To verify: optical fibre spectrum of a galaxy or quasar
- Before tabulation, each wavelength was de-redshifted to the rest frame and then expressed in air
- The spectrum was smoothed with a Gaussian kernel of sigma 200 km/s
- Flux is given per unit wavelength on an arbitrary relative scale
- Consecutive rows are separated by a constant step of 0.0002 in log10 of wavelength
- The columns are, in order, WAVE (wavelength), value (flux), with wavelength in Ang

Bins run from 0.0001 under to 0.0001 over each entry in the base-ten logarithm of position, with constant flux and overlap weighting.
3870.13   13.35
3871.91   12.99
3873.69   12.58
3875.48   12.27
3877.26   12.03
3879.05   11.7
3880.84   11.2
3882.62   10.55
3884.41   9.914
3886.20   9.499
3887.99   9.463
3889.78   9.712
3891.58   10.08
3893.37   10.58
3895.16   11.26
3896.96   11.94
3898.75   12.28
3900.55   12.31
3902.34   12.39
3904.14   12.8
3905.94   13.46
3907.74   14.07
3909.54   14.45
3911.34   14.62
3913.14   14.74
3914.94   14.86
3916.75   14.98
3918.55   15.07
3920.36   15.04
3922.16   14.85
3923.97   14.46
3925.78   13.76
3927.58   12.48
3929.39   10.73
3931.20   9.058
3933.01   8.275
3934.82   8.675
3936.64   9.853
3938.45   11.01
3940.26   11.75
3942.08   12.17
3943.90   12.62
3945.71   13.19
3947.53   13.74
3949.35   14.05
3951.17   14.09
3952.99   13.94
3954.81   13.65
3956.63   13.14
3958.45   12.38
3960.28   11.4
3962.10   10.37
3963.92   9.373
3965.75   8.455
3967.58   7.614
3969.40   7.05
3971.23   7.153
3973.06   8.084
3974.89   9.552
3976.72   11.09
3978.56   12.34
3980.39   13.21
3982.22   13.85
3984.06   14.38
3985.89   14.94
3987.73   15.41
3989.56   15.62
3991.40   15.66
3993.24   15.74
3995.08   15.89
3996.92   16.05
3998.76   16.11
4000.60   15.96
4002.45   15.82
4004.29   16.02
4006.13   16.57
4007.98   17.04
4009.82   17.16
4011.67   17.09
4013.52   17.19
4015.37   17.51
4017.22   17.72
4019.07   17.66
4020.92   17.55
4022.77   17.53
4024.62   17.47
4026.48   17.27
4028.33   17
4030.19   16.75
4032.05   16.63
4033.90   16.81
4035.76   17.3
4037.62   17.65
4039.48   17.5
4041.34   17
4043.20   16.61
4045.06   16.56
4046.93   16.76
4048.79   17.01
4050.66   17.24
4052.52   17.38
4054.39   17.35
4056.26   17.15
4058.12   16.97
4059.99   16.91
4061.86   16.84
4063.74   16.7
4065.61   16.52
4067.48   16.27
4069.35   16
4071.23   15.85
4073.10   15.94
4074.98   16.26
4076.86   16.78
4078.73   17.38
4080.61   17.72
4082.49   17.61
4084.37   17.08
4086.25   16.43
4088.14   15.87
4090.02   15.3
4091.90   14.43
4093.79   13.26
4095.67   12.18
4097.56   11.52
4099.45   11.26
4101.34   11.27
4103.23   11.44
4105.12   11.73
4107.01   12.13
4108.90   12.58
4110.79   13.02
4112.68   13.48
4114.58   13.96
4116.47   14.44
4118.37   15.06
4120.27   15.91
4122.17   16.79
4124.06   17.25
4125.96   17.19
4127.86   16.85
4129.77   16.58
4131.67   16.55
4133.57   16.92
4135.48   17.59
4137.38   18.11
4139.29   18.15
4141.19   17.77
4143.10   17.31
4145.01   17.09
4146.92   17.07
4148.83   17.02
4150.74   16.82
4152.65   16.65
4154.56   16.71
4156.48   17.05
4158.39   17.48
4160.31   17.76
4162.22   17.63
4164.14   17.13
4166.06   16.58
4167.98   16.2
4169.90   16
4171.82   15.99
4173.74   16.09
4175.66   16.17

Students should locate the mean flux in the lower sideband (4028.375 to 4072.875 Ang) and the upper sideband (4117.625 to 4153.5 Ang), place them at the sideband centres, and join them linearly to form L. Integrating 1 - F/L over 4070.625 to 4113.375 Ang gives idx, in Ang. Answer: 6.5 Ang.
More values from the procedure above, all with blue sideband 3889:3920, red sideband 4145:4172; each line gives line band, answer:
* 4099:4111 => 3.13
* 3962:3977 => 5.81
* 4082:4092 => -0.26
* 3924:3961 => 4.10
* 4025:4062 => -4.72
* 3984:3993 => -0.66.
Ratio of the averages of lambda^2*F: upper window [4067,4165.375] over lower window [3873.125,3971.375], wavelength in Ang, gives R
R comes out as 1.46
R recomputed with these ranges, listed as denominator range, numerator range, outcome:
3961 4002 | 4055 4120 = 1.26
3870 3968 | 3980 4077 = 1.44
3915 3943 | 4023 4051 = 1.47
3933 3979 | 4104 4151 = 1.57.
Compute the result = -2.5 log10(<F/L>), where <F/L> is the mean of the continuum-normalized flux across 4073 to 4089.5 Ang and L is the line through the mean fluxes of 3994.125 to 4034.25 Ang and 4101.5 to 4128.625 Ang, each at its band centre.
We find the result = -0.11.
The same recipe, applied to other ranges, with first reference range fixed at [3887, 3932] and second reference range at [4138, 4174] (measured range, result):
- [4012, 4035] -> -0.17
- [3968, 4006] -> 0.05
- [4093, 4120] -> 0.26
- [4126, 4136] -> -0.02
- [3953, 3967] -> 0.20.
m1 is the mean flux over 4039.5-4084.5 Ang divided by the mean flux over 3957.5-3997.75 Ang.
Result 1.39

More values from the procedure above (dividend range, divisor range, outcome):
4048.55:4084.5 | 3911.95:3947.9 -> 1.34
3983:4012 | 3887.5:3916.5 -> 1.27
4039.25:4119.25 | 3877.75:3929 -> 1.22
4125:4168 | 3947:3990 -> 1.45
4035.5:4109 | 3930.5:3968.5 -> 1.38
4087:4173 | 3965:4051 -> 1.02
